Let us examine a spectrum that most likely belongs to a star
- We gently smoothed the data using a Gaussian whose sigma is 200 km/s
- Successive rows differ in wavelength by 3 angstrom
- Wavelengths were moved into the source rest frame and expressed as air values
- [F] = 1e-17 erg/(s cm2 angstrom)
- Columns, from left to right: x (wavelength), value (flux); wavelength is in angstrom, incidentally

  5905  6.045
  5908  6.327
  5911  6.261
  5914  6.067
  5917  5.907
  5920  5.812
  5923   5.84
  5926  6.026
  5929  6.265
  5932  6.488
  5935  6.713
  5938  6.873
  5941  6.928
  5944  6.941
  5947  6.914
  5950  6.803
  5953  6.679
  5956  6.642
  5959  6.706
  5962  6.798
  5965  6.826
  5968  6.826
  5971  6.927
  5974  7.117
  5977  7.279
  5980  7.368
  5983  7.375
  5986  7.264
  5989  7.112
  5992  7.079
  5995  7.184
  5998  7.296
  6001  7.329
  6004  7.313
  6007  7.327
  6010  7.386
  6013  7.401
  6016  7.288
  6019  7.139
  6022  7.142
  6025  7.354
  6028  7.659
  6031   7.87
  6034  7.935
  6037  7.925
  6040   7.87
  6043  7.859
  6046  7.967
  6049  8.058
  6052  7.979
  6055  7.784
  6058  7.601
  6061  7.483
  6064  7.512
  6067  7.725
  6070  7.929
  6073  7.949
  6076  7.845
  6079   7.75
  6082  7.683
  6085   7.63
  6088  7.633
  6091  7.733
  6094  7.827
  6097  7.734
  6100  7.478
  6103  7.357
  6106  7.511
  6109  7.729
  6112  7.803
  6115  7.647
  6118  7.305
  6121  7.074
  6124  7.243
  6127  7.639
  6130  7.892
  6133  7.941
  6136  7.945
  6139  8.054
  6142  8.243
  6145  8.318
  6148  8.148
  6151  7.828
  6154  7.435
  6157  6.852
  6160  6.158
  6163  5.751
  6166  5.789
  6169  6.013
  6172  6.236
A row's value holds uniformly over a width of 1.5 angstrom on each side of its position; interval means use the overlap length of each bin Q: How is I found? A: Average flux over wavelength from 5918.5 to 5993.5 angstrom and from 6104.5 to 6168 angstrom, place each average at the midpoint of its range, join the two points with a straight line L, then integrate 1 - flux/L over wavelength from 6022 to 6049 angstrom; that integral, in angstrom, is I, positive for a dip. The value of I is -2.7 angstrom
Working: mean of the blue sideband 6.78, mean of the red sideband 7.43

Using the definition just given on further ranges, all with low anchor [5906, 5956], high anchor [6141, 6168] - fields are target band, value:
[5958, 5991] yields -2.5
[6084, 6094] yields -1.1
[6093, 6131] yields -3.0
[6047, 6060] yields -2.0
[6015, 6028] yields -1.1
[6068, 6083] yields -2.1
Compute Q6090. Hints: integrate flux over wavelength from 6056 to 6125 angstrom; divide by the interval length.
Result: 7.62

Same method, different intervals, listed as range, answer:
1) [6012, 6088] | 7.69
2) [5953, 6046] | 7.29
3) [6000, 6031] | 7.36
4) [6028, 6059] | 7.88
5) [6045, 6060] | 7.86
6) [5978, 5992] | 7.26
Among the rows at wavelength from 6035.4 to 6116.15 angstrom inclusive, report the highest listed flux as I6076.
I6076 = 8.058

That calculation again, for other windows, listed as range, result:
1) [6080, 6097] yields 7.827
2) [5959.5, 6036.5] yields 7.935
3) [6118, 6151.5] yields 8.318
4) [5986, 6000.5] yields 7.296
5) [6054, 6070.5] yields 7.929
